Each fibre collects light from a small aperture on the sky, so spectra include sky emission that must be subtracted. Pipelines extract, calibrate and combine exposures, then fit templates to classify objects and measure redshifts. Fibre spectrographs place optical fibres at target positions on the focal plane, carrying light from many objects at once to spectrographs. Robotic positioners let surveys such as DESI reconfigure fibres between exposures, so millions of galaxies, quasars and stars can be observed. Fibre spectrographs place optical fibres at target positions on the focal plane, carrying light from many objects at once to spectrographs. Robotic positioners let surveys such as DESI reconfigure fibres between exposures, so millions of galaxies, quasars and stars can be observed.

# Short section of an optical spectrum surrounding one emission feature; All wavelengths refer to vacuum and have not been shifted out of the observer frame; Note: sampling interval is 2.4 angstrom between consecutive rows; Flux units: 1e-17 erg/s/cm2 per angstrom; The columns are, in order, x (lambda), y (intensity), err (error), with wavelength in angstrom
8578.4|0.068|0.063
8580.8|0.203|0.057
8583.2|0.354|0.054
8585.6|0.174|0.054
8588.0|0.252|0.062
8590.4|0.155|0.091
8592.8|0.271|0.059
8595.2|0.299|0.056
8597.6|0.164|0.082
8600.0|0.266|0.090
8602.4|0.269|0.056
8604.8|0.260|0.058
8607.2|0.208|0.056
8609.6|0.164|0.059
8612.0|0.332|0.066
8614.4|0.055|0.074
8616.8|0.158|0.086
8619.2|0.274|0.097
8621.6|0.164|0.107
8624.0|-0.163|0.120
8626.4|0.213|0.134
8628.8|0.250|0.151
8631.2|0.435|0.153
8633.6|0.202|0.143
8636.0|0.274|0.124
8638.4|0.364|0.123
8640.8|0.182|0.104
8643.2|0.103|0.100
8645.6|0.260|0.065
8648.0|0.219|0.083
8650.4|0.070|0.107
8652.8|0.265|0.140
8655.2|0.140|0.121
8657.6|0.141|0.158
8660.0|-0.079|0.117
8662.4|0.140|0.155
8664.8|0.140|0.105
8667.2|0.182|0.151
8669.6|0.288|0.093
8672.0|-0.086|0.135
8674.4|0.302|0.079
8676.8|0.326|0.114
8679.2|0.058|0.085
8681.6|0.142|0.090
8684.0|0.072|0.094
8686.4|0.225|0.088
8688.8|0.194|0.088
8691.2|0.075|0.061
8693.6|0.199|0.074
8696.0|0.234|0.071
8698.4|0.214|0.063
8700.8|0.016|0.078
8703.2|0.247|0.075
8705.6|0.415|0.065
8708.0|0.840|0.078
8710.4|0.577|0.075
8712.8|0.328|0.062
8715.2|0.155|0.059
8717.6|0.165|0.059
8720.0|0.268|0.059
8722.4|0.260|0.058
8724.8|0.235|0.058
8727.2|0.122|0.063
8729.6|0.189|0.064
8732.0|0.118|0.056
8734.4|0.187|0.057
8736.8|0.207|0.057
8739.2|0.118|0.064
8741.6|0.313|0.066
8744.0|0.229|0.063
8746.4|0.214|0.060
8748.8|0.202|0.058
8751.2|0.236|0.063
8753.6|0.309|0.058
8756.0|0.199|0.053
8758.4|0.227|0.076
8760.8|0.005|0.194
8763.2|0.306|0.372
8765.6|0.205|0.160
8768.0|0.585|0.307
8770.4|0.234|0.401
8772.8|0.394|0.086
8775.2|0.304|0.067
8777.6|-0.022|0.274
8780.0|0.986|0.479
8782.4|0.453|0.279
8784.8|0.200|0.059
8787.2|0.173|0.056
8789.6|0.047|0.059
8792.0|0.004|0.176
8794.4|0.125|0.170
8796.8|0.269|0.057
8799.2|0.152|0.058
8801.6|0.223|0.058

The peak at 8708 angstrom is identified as H-gamma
